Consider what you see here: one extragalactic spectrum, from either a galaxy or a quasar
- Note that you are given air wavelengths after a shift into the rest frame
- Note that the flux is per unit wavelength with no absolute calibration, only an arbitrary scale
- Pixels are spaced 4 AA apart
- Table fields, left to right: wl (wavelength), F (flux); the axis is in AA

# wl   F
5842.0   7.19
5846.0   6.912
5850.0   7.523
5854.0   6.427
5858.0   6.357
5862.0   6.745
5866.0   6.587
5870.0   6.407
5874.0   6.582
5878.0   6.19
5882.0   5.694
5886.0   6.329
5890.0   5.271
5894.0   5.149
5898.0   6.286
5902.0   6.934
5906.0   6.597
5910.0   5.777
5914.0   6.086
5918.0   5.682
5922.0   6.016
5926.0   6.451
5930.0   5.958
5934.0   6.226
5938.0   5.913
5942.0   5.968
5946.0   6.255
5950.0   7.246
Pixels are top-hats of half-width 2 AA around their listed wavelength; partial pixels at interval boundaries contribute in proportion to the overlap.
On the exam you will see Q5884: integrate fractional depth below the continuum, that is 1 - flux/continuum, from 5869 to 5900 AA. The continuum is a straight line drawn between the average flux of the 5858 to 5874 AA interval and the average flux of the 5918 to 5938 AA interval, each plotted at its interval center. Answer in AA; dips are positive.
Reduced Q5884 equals 2.1 AA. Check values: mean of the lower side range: 6.55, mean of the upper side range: 6.09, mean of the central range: 5.97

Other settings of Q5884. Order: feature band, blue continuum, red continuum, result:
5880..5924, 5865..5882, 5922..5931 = 1.9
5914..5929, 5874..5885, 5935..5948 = 0.1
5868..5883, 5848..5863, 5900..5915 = 0.8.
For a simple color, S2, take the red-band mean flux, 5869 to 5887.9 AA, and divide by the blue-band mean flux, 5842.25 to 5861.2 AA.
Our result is 0.91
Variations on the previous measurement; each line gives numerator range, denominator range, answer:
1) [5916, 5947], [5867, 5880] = 0.94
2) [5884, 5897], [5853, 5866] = 0.86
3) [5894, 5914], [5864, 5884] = 0.99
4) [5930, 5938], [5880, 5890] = 1.04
